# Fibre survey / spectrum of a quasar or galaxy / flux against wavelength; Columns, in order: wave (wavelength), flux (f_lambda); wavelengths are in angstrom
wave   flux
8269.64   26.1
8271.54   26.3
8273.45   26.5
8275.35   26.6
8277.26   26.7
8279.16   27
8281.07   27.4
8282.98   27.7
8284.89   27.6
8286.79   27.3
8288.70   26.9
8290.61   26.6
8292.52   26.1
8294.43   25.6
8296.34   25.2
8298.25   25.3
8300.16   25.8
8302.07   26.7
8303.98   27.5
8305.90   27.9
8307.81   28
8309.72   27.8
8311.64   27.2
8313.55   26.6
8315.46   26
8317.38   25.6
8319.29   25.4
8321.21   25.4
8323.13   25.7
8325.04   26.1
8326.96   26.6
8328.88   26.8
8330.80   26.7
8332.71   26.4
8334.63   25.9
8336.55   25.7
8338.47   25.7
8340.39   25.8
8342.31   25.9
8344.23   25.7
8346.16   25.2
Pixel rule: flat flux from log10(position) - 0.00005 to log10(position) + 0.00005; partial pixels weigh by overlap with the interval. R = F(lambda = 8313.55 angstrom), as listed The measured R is 26.6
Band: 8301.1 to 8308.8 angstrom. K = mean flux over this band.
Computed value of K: 27.5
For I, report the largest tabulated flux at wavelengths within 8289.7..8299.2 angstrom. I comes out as 26.6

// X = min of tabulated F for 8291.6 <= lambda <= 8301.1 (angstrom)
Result 25.2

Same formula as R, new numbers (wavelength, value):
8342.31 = 25.9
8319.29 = 25.4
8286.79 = 27.3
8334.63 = 25.9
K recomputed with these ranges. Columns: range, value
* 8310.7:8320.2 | 26.2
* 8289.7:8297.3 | 25.9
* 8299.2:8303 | 26.3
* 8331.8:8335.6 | 26.1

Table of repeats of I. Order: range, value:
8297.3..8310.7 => 28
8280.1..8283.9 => 27.7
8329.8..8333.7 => 26.7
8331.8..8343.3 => 26.4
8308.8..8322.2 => 27.8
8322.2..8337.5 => 26.8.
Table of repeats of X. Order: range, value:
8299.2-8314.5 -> 25.8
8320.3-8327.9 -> 25.4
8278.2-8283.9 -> 27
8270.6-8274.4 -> 26.3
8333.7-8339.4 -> 25.7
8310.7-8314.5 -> 26.6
